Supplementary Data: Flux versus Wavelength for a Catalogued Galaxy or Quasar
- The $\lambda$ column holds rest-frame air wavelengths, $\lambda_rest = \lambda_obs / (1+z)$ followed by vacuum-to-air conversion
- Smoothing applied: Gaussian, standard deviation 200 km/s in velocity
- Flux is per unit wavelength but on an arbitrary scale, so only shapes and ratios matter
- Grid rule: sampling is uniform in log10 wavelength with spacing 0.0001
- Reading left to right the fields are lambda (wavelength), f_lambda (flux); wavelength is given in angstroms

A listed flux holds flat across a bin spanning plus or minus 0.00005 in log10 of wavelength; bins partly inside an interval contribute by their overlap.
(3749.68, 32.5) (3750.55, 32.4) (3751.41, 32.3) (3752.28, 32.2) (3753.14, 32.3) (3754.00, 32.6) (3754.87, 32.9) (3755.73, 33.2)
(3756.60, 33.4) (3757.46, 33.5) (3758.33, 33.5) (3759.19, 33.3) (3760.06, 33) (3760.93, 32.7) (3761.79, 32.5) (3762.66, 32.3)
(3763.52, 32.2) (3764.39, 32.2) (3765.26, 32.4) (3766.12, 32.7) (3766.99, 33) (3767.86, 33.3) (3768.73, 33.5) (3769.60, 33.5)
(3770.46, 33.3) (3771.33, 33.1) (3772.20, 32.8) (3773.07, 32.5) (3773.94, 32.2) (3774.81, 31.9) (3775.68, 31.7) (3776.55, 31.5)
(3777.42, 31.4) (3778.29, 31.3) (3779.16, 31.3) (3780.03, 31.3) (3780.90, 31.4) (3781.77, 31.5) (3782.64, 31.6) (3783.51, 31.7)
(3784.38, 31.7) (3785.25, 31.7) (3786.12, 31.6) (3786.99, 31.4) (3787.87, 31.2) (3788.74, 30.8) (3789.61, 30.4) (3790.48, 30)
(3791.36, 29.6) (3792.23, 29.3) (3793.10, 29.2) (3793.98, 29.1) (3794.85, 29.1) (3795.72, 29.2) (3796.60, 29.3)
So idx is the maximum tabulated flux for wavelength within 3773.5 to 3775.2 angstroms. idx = 32.2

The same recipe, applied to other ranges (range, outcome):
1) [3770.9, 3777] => 33.1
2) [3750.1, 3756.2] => 33.2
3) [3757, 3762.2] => 33.5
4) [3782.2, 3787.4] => 31.7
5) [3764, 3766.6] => 32.7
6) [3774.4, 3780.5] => 31.9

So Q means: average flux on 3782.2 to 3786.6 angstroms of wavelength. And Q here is 31.7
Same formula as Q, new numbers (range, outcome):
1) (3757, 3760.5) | 33.3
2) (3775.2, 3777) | 31.6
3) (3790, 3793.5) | 29.6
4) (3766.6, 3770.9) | 33.3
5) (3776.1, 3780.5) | 31.4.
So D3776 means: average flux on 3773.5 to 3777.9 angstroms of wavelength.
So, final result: 31.7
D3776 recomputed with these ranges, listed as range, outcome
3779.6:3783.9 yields 31.5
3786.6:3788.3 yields 31.2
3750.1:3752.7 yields 32.2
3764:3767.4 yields 32.6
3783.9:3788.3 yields 31.5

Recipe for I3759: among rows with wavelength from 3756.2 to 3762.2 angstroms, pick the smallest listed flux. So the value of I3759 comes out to 32.5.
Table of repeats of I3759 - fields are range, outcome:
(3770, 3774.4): 32.2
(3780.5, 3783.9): 31.4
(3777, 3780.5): 31.3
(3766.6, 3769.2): 33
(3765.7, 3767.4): 32.7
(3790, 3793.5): 29.2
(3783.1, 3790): 30.4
